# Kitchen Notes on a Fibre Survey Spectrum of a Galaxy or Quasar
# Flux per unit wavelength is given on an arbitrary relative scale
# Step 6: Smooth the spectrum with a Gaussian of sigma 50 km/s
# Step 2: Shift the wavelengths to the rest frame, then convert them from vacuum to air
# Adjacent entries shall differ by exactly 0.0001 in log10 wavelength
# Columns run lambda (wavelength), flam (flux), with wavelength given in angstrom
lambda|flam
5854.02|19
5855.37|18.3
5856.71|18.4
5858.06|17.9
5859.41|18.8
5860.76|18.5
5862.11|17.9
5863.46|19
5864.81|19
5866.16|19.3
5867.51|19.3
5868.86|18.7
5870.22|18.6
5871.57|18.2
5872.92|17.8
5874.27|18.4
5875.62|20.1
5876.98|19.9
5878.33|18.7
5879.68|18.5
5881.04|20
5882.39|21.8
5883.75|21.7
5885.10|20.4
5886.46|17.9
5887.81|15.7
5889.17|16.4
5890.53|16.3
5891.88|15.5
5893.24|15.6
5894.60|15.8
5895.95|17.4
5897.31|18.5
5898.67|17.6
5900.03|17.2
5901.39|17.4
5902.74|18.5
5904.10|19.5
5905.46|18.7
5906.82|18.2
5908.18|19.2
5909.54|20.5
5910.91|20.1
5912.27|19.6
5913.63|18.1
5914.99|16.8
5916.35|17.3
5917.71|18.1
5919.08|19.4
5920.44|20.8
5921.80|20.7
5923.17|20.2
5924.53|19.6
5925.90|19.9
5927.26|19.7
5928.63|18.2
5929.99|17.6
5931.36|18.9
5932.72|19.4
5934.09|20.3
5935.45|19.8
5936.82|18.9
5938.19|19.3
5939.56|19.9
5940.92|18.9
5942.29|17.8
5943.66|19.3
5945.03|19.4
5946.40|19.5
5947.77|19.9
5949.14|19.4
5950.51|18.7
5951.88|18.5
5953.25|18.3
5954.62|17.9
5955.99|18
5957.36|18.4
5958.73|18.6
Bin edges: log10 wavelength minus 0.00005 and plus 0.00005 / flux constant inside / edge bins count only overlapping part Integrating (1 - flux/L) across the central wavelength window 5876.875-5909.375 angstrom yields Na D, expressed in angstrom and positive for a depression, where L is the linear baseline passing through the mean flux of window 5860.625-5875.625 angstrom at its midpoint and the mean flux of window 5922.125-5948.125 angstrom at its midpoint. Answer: 1.2 angstrom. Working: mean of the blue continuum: 18.7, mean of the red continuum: 19.3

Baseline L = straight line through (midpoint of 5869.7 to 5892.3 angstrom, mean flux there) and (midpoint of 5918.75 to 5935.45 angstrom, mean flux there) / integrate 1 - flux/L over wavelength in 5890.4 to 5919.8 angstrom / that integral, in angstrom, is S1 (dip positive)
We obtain 1.7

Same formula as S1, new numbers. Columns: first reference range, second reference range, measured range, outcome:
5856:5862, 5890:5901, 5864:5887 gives -2.2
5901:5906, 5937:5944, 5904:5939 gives -0.7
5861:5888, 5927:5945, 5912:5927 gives 0.0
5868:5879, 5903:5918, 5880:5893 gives 0.3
